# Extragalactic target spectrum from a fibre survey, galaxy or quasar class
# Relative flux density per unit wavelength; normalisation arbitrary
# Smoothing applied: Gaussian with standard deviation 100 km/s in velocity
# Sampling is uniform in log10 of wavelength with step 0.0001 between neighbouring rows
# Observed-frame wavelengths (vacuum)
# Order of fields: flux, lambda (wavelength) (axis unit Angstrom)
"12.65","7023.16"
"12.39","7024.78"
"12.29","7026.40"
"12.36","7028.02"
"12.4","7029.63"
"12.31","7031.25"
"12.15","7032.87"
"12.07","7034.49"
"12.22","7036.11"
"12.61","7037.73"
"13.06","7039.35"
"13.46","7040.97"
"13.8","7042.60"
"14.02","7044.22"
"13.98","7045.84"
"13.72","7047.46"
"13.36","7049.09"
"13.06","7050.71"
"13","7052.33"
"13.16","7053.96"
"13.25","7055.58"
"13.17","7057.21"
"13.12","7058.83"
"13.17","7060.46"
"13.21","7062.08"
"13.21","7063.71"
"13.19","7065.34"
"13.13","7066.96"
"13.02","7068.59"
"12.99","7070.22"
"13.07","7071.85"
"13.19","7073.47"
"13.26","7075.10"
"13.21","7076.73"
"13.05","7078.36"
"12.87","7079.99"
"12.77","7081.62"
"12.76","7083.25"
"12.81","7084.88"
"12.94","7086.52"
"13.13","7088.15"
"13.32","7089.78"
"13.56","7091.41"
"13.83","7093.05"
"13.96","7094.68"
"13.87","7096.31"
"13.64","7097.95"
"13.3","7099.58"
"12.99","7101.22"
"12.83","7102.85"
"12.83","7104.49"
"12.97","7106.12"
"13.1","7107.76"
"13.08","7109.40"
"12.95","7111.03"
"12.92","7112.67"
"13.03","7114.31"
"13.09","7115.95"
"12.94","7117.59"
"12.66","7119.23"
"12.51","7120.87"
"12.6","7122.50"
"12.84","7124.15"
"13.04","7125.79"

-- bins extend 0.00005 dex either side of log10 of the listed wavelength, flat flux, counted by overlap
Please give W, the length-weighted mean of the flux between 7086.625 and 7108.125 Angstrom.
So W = 13.3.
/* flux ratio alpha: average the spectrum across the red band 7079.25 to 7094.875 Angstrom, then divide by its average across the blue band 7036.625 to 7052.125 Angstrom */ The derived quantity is 1.0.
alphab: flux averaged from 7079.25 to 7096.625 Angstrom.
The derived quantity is 13.2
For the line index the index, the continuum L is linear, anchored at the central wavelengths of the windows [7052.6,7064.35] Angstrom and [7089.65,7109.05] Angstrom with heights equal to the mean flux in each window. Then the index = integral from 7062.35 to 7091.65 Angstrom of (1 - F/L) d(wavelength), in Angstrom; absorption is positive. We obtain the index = 0.4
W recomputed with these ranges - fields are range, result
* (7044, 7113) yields 13.2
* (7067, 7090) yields 13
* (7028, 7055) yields 13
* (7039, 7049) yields 13.7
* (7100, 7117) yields 13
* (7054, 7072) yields 13.1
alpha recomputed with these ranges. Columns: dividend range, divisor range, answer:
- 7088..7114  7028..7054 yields 1.02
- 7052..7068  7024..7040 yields 1.06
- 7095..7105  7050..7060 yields 1.01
